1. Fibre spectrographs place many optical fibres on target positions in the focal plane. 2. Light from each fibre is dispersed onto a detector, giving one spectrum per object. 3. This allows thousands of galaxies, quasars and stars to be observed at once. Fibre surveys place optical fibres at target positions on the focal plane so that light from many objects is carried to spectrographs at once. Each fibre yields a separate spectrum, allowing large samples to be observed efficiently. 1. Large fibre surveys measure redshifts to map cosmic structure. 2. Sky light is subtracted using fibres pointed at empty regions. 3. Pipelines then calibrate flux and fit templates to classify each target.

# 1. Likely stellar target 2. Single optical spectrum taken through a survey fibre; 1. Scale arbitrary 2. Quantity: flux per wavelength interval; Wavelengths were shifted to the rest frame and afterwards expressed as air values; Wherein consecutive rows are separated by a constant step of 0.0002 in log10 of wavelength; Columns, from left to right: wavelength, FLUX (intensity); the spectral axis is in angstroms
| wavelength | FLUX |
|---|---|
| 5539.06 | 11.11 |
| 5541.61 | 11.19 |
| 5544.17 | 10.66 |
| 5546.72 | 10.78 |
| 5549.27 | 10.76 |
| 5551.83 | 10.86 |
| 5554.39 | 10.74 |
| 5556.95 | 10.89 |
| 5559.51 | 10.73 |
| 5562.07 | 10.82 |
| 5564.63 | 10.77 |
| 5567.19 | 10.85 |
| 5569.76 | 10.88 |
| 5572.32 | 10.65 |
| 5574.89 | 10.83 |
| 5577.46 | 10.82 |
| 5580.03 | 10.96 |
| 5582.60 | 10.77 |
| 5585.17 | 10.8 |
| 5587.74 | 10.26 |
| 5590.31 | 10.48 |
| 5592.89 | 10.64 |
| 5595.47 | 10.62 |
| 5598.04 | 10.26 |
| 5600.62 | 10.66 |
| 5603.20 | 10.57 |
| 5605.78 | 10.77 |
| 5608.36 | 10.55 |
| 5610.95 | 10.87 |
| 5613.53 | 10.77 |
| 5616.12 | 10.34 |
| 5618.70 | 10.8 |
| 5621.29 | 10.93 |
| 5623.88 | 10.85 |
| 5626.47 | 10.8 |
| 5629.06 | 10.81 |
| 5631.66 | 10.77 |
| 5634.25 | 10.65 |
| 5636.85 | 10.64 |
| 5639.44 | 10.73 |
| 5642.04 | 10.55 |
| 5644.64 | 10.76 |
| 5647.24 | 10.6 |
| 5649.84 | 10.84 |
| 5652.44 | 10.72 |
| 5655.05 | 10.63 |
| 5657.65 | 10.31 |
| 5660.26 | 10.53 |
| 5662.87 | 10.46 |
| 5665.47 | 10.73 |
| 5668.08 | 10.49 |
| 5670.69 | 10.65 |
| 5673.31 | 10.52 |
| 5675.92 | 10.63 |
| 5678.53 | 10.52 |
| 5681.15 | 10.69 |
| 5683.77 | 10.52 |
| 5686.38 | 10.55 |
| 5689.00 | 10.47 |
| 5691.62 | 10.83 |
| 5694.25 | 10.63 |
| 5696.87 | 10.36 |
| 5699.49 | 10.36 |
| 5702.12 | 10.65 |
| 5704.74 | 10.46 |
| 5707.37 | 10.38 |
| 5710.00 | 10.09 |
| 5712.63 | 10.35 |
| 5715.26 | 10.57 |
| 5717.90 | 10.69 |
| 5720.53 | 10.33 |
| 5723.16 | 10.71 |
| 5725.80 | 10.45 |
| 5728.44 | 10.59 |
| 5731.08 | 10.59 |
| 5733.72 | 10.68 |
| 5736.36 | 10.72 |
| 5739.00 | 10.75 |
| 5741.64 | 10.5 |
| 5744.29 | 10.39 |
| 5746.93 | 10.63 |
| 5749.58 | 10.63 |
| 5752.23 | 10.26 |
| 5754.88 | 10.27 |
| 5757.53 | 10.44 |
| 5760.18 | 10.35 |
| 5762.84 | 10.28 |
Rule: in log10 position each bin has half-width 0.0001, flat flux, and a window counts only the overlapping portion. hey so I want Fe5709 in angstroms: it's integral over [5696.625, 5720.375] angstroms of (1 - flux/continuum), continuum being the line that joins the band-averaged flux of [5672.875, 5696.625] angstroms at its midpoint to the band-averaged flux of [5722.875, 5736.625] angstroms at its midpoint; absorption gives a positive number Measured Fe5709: 0.4 angstroms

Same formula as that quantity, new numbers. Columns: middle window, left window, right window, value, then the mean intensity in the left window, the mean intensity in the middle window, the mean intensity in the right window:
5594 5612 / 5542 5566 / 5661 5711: 0.1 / 10.8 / 10.6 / 10.5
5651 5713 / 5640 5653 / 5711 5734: 0.6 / 10.7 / 10.5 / 10.5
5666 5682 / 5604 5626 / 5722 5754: 0.1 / 10.7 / 10.6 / 10.6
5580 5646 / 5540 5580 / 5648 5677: 0.2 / 10.8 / 10.7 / 10.6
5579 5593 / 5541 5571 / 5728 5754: 0.2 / 10.8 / 10.6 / 10.6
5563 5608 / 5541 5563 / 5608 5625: 0.4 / 10.8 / 10.7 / 10.7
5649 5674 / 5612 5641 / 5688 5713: 0.0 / 10.7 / 10.6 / 10.5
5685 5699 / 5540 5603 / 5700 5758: 0.0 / 10.7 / 10.6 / 10.5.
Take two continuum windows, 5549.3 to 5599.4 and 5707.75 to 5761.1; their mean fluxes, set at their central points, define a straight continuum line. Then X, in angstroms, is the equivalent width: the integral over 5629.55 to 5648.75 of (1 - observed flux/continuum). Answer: -0.09 angstroms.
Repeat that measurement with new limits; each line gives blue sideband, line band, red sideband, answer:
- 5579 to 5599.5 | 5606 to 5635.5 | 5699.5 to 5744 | -0.45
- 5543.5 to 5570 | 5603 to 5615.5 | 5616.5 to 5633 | 0.12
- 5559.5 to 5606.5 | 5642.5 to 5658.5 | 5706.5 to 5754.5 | -0.06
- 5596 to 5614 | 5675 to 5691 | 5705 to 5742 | -0.01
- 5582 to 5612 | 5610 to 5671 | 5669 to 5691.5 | -0.49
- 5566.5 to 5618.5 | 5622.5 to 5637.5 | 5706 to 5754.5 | -0.19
